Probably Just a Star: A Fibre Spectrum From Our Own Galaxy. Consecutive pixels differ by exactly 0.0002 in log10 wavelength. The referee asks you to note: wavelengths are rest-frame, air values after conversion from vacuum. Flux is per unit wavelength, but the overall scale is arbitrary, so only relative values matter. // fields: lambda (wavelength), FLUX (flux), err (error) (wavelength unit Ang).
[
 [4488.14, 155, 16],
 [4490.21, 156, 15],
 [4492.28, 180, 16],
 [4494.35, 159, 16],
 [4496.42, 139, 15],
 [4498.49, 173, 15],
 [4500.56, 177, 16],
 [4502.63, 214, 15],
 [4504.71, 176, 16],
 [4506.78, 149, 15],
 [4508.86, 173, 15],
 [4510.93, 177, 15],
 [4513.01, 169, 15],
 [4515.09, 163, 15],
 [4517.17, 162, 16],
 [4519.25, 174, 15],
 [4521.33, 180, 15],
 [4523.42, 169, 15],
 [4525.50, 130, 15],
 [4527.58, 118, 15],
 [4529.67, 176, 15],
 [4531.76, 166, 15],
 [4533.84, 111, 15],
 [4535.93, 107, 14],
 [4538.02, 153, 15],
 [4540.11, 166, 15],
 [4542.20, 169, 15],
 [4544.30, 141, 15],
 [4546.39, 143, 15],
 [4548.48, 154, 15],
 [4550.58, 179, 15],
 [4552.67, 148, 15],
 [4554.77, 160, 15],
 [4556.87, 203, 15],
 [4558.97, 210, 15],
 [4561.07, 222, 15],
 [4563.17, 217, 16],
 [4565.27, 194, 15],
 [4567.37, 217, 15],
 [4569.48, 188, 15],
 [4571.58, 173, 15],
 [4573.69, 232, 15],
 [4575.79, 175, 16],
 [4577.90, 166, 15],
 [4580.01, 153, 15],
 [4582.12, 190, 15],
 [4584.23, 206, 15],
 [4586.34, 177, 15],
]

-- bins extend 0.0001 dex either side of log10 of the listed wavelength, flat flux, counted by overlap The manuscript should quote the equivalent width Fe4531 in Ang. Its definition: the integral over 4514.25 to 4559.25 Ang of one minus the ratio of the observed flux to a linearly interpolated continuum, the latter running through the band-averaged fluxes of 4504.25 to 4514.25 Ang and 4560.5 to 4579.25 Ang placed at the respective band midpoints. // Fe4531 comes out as 5.9 Ang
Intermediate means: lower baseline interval 168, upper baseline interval 197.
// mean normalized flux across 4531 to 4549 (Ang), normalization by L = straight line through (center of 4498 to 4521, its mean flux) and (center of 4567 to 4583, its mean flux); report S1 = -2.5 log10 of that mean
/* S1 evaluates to 0.23 mag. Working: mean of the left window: 174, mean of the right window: 185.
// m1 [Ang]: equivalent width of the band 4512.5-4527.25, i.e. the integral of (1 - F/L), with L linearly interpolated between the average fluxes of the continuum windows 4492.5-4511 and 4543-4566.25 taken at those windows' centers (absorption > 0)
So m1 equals 1.04 Ang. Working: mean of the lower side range 171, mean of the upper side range 179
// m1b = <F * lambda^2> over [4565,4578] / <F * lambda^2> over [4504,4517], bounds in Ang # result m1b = 1.19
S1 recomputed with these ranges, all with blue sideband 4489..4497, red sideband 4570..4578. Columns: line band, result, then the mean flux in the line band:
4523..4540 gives 0.22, 142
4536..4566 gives 0.05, 173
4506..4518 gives 0.00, 166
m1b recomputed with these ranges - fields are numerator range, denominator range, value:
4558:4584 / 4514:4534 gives 1.27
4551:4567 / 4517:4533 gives 1.24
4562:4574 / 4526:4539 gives 1.49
